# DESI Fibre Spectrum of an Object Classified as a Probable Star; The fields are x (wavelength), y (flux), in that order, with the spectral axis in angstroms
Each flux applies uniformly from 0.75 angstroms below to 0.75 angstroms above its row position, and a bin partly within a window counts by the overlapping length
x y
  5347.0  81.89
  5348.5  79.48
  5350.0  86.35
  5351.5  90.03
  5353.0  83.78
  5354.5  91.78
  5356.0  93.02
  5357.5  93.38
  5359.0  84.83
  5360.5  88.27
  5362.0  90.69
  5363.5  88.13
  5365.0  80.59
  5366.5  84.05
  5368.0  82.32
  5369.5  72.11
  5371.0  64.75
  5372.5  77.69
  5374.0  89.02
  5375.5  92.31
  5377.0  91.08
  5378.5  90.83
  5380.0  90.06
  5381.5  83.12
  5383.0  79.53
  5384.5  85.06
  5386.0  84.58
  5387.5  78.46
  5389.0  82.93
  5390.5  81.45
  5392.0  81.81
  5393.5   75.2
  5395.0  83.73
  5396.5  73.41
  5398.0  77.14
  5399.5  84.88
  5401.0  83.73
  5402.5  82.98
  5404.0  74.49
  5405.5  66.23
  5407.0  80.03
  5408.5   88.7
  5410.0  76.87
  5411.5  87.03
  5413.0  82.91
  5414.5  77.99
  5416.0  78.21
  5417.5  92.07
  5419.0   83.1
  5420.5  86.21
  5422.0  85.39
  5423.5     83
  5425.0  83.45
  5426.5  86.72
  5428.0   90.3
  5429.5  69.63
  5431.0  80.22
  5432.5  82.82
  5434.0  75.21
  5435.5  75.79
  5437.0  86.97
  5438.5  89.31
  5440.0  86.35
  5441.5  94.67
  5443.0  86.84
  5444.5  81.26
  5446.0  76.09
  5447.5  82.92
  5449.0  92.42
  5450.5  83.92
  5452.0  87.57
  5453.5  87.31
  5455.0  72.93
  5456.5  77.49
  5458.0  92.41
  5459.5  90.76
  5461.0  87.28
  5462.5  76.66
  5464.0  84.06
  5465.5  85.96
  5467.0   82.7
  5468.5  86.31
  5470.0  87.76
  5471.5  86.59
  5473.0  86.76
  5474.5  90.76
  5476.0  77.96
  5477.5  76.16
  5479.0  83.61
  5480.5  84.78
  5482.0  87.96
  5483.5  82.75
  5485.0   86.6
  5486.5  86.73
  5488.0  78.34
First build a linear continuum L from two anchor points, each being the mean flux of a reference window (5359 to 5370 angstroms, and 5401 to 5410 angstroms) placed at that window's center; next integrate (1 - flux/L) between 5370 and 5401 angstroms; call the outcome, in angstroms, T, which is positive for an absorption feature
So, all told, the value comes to -0.4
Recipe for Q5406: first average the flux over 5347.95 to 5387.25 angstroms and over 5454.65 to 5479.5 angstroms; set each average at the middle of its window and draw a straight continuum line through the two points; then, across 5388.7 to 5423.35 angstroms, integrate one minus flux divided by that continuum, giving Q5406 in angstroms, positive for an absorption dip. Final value 1.5 angstroms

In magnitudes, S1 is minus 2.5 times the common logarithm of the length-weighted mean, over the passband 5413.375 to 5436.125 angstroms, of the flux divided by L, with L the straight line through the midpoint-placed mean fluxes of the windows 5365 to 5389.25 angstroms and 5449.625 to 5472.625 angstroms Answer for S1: 0.02 mag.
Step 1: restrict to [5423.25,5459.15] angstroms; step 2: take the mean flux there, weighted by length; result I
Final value 83.7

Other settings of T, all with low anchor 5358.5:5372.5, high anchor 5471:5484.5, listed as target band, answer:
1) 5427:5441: 0.2 angstroms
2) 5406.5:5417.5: 0.0 angstroms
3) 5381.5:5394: 0.1 angstroms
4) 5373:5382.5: -0.8 angstroms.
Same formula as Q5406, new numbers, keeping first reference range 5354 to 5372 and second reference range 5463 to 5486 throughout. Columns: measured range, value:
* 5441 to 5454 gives -0.17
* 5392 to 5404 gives 0.64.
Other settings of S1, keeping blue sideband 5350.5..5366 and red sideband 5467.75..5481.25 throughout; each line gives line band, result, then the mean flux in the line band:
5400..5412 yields 0.09 mag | 80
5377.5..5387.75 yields 0.03 mag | 85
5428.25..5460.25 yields 0.02 mag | 83.6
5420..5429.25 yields 0.02 mag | 85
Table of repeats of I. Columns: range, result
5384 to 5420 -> 81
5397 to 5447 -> 82.3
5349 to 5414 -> 83.2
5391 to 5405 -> 79.5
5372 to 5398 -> 83.4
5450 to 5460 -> 84.5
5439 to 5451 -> 85.7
